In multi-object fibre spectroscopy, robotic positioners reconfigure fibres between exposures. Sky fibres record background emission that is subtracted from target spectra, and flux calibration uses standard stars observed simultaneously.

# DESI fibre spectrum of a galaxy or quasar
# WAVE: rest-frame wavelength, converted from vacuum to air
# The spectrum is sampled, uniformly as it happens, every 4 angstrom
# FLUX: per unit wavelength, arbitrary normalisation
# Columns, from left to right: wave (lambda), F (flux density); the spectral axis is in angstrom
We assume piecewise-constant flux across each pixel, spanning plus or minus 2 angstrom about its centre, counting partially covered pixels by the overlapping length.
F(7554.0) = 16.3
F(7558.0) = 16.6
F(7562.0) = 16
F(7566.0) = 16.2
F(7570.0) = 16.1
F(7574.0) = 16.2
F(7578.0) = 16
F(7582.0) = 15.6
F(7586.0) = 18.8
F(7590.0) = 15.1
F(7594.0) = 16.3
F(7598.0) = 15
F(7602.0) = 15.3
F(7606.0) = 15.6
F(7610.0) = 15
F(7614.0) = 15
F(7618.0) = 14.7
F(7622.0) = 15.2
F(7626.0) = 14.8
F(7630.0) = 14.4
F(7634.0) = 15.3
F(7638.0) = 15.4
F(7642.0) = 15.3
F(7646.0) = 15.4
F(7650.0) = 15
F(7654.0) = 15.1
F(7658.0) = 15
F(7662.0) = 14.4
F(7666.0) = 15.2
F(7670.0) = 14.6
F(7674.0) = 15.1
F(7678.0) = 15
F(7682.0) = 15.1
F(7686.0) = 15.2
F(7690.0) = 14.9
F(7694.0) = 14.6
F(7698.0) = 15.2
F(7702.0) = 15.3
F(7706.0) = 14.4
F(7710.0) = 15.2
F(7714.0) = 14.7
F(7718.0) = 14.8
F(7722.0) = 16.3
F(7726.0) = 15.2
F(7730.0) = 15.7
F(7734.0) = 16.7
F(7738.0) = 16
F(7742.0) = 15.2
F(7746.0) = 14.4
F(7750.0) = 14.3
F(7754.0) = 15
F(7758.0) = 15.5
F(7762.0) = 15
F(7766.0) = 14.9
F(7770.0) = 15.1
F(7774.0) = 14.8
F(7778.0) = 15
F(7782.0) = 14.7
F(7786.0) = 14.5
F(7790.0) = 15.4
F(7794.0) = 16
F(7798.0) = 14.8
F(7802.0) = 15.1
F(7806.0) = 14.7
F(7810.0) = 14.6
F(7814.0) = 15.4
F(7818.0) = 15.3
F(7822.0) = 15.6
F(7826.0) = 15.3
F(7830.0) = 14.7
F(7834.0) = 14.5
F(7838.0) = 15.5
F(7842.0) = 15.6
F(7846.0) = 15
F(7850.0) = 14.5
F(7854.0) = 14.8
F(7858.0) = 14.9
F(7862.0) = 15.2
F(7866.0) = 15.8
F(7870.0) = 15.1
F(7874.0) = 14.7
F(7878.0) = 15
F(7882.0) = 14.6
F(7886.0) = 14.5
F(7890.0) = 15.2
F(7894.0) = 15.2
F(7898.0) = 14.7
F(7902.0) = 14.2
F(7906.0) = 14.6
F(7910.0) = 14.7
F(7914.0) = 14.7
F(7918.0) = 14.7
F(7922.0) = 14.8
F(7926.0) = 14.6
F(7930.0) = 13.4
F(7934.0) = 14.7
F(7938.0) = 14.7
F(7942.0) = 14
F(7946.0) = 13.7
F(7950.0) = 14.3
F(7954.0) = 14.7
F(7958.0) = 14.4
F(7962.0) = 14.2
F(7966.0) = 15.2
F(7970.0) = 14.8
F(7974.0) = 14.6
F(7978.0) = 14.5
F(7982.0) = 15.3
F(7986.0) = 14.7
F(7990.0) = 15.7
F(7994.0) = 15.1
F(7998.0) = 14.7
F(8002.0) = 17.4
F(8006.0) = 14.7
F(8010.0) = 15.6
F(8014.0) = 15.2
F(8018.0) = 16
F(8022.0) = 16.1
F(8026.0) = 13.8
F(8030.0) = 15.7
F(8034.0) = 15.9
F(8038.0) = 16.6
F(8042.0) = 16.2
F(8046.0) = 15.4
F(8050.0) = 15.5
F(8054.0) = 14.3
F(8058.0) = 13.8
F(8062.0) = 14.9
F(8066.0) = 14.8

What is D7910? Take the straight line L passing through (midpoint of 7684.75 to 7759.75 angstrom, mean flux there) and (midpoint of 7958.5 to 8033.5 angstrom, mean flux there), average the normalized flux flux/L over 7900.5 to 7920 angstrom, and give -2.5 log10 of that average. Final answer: 0.04 mag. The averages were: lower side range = 15.2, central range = 14.6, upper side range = 15.2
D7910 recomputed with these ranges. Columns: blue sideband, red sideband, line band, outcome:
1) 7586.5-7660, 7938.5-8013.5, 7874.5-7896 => 0.01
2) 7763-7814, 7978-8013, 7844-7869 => 0.00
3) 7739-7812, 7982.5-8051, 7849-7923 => 0.03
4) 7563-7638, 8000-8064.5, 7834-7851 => 0.03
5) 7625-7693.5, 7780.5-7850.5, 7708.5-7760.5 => -0.02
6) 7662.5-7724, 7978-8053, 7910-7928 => 0.05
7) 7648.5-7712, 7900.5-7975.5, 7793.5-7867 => -0.03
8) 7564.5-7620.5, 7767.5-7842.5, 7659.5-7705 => 0.04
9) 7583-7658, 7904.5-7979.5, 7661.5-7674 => 0.03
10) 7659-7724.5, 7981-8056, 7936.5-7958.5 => 0.08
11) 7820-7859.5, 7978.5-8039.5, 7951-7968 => 0.05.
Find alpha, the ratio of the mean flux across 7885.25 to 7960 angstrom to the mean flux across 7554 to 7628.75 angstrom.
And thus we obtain 0.9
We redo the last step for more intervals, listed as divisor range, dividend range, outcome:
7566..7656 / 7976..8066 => 0.99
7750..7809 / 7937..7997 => 0.98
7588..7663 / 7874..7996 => 0.97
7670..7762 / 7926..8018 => 0.98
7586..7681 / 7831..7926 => 0.98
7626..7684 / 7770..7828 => 1.00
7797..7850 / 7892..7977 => 0.96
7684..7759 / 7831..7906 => 0.98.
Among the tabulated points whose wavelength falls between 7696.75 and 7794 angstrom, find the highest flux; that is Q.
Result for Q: 16.7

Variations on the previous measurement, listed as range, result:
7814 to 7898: 15.8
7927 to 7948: 14.7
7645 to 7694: 15.4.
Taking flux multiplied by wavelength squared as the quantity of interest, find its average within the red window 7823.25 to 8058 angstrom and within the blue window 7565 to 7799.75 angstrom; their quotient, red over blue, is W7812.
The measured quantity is 1.05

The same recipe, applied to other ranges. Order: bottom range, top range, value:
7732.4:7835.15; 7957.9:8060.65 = 1.07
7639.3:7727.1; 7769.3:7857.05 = 1.03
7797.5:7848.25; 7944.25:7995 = 1.01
